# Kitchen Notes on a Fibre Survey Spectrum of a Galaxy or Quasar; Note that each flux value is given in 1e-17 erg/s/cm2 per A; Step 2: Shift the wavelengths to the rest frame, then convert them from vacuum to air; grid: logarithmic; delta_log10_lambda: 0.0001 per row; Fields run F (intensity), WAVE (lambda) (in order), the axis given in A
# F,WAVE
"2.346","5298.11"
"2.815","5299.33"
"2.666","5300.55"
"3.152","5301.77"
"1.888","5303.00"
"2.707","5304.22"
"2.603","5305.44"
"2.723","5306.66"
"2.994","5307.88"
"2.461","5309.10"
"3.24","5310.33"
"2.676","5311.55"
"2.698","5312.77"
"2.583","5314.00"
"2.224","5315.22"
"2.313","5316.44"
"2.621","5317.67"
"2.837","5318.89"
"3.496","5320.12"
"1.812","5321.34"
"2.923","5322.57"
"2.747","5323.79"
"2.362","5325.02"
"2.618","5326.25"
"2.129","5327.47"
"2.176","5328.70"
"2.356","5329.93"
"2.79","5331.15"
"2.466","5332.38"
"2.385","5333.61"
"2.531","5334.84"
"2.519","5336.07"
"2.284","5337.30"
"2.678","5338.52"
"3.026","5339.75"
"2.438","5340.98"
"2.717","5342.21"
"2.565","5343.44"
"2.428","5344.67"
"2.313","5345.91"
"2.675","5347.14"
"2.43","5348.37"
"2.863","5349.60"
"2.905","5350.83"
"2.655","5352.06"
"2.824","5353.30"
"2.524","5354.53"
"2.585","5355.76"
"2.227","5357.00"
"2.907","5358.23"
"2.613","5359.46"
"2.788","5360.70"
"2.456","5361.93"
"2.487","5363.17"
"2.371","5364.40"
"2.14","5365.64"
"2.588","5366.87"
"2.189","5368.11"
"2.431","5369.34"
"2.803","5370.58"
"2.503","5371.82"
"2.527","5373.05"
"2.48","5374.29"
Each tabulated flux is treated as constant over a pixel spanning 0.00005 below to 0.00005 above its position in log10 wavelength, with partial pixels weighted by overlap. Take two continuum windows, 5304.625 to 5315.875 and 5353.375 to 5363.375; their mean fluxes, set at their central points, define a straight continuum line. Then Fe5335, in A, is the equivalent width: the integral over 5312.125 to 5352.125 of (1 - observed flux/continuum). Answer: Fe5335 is 1.3 A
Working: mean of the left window 2.69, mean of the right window 2.59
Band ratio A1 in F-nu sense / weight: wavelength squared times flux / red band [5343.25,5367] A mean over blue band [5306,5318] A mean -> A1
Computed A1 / 0.98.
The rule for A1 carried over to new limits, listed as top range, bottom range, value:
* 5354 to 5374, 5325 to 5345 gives 1.01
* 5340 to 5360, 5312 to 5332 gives 1.04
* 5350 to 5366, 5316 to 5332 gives 1.03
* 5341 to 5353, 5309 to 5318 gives 1.01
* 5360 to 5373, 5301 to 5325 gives 0.95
